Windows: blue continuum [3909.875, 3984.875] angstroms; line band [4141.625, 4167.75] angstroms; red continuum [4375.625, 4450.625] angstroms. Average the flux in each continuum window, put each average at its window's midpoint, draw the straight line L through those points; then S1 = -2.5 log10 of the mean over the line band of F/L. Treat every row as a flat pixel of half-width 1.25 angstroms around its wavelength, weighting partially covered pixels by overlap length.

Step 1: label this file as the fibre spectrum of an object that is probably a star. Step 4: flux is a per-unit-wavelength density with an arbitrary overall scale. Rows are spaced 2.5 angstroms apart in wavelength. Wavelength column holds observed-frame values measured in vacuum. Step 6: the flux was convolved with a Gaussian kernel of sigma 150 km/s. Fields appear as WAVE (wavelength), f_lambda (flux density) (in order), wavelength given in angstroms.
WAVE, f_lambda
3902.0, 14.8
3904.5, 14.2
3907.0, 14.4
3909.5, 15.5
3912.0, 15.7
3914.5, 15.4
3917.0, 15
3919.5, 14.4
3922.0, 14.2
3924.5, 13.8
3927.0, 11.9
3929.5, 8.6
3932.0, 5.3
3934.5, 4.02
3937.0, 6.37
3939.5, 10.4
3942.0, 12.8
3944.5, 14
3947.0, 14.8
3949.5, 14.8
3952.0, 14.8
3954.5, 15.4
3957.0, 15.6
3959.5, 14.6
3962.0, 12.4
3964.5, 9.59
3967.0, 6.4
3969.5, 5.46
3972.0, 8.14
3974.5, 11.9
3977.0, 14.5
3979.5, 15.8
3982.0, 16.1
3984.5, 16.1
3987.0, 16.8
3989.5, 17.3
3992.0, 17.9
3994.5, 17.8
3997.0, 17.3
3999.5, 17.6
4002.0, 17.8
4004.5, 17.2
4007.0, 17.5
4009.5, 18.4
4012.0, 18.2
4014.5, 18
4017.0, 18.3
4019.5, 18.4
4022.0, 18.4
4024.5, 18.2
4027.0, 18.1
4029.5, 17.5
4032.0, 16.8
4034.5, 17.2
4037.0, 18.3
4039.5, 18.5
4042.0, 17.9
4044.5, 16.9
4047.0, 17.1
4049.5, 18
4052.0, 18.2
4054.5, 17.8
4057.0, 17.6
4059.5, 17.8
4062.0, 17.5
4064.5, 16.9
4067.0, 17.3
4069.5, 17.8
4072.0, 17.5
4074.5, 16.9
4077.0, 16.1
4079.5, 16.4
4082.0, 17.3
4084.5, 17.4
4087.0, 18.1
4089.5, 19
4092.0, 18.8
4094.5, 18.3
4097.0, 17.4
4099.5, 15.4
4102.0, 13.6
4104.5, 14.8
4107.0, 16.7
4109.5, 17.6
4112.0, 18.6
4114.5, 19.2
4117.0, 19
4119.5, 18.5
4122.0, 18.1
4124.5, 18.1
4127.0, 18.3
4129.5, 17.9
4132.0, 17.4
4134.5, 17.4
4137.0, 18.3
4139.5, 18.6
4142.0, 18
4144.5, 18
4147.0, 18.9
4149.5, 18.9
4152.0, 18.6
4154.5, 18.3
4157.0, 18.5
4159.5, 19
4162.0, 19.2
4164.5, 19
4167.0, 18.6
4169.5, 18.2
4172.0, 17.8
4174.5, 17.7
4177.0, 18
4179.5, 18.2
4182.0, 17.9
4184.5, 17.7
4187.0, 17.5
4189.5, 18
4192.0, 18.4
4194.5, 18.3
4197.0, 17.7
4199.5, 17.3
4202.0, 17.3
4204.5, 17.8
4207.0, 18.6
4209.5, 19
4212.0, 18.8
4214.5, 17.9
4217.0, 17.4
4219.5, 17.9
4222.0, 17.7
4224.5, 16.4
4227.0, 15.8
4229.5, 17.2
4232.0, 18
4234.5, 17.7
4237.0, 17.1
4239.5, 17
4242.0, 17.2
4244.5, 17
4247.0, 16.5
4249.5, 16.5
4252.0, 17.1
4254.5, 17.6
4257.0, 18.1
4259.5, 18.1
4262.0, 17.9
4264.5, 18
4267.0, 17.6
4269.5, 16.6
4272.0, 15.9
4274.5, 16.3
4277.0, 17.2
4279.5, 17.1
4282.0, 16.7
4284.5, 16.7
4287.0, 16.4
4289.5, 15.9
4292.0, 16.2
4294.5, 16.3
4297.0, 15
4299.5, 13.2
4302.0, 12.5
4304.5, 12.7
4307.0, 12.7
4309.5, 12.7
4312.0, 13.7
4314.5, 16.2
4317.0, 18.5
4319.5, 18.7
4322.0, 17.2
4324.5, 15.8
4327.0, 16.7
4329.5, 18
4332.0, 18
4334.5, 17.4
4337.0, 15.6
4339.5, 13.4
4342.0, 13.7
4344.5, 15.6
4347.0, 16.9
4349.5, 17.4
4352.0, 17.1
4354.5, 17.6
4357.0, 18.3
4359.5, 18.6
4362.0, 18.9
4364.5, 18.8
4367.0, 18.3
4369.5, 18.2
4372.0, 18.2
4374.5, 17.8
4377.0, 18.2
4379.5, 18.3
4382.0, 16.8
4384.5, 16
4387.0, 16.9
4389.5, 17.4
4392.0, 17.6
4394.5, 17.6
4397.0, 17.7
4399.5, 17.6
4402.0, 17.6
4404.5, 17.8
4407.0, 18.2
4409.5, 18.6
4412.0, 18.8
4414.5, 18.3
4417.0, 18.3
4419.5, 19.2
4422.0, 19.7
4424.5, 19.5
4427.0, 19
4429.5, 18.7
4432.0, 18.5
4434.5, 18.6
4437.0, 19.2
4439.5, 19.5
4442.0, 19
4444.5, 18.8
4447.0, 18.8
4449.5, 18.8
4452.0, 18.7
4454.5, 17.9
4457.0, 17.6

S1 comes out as -0.24 mag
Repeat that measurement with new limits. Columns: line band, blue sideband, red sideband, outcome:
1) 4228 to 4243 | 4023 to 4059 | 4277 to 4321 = -0.09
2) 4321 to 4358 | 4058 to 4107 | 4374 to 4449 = 0.09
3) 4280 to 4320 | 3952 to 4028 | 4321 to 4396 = 0.12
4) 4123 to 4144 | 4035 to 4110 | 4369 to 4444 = -0.03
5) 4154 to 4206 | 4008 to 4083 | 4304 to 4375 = -0.06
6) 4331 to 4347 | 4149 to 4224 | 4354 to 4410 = 0.15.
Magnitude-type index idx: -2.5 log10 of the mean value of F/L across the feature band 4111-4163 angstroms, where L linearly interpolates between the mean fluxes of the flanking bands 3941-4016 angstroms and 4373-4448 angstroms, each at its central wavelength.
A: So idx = -0.15 mag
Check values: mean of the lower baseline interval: 14.9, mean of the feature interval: 18.4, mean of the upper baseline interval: 18.3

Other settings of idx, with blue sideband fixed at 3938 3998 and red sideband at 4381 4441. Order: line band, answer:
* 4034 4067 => -0.209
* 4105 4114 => -0.157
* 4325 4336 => 0.003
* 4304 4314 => 0.286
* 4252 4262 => -0.073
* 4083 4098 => -0.210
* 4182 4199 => -0.123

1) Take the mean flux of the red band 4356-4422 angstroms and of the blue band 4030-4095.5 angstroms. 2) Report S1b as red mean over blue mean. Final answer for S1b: 1.03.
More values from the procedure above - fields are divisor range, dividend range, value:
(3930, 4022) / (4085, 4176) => 1.27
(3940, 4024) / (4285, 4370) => 1.07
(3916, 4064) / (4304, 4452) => 1.16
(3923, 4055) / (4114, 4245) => 1.21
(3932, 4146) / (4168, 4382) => 1.05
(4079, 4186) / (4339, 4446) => 1.00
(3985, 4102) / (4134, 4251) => 1.02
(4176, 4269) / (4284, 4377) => 0.93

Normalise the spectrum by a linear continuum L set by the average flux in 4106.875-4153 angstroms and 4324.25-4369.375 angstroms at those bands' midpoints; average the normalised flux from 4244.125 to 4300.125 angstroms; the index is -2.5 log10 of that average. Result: 0.05 mag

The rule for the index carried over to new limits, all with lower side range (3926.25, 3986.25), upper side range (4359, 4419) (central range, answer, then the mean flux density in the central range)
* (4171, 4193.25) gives -0.20 mag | 17.9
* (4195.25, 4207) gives -0.16 mag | 17.7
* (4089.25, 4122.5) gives -0.25 mag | 17.4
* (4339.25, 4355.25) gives 0.08 mag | 16.1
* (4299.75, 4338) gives 0.08 mag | 15.7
